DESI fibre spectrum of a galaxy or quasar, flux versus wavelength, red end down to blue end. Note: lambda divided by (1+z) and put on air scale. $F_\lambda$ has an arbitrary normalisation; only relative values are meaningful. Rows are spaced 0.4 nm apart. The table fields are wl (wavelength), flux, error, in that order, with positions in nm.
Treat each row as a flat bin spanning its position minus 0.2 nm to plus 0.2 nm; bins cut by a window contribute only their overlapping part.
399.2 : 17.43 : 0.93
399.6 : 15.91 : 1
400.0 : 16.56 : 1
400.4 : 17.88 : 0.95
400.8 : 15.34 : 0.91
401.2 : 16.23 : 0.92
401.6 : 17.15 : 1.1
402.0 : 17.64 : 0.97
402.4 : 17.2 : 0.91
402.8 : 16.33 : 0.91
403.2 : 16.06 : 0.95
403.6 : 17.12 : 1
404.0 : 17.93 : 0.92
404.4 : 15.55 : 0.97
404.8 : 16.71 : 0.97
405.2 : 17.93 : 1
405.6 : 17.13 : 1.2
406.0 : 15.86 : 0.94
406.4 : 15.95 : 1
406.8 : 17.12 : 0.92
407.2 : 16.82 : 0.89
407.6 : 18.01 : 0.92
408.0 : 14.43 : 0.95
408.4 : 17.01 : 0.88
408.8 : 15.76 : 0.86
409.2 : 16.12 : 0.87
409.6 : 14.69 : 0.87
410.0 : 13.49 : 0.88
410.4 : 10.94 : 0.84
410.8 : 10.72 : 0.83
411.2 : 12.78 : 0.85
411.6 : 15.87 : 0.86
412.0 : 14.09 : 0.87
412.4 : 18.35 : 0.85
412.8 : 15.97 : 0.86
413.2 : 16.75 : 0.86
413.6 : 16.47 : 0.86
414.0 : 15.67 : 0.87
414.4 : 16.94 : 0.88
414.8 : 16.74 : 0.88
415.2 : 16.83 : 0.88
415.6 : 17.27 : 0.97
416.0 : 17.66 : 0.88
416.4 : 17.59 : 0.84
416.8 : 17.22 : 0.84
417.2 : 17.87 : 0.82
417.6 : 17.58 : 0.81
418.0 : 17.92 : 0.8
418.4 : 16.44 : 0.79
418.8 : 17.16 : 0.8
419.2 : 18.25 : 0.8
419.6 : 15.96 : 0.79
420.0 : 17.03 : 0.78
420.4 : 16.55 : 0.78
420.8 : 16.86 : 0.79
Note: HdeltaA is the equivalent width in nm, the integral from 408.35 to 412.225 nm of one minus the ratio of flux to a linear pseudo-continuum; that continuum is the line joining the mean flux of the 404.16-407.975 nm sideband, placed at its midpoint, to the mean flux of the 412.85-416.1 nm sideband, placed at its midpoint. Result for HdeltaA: 0.613 nm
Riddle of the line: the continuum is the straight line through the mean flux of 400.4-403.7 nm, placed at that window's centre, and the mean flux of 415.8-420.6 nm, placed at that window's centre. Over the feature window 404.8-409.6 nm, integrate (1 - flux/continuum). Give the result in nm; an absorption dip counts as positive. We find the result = 0.11 nm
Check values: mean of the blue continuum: 16.7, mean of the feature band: 16.5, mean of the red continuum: 17.3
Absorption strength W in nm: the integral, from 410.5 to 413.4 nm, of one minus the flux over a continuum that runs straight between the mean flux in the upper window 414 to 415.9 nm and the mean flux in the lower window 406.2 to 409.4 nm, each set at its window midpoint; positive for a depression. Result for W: 0.33 nm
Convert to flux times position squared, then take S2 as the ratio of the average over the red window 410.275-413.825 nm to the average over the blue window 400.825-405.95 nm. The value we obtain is 0.91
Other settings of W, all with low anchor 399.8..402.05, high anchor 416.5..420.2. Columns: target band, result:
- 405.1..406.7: 0.02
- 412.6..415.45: 0.11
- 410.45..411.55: 0.31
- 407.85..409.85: 0.17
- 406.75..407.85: -0.02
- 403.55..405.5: -0.02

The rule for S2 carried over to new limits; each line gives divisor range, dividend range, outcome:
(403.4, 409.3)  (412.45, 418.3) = 1.07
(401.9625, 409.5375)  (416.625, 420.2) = 1.11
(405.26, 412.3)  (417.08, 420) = 1.19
